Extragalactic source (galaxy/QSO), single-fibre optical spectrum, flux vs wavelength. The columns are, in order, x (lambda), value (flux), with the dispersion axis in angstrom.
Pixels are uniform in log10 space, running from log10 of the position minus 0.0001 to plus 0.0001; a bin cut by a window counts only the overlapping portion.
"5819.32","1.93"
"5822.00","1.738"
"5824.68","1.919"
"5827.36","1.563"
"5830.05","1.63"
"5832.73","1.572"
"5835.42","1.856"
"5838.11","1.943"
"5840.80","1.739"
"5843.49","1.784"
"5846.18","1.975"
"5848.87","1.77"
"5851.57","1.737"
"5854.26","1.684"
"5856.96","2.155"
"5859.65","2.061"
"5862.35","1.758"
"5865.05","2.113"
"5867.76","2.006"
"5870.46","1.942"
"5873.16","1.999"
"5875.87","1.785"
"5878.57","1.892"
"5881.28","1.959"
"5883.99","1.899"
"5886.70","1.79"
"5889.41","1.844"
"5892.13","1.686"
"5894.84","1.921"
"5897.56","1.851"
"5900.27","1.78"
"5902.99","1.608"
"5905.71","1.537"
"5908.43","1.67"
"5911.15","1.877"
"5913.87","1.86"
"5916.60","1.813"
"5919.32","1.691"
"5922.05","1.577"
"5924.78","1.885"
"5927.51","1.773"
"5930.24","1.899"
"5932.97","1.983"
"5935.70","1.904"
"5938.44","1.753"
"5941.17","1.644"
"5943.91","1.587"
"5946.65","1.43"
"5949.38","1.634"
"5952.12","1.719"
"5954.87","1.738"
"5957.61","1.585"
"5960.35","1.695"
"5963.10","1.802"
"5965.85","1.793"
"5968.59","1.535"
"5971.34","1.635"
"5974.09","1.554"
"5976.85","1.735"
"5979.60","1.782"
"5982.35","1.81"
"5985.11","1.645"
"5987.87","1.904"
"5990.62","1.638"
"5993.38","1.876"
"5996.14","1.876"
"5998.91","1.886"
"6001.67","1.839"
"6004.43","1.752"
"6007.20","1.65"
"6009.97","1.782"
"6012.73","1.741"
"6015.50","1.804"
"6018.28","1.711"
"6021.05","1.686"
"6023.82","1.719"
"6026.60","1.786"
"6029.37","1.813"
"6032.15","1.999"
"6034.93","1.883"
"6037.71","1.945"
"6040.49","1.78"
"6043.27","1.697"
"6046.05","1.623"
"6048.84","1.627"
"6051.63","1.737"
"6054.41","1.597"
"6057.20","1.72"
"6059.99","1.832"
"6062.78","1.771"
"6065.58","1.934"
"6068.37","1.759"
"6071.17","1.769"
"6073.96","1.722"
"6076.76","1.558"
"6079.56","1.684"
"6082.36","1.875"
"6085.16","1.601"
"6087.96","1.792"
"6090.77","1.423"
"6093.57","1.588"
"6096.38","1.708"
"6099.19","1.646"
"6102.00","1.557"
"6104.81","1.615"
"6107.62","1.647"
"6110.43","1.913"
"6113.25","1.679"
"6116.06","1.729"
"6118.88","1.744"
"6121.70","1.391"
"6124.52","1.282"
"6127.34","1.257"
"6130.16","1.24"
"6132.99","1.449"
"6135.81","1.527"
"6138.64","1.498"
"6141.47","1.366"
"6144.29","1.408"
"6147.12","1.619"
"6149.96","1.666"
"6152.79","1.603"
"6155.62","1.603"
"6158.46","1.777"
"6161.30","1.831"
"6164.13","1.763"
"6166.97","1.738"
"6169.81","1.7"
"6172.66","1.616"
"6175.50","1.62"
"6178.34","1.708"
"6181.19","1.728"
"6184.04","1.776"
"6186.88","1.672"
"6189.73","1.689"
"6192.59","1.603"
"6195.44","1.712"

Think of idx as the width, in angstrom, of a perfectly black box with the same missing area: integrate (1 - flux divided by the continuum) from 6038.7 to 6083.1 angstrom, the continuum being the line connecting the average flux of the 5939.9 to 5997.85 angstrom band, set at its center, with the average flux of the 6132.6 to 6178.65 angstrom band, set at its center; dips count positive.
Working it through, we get -1.91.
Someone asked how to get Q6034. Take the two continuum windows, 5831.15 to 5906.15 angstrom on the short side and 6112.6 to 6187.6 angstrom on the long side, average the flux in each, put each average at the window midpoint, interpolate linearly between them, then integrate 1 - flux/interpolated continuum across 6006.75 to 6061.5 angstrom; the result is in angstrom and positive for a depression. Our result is -2.0 angstrom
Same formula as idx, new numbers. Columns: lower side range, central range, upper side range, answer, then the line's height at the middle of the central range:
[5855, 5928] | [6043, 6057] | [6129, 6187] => 0.4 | 1.71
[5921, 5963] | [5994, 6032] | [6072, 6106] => -2.1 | 1.69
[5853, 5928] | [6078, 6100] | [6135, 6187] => 0.4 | 1.7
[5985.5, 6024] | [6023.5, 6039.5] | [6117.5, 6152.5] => -1.5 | 1.71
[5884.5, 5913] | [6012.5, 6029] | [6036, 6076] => 0.1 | 1.75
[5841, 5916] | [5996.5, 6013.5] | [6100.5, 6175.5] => -0.6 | 1.72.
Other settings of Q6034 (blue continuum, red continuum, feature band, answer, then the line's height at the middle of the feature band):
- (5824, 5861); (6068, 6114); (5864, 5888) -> -1.82 angstrom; 1.79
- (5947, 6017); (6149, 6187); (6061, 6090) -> -0.40 angstrom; 1.72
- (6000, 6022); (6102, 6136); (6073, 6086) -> -0.60 angstrom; 1.62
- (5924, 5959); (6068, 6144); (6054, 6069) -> -1.42 angstrom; 1.63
